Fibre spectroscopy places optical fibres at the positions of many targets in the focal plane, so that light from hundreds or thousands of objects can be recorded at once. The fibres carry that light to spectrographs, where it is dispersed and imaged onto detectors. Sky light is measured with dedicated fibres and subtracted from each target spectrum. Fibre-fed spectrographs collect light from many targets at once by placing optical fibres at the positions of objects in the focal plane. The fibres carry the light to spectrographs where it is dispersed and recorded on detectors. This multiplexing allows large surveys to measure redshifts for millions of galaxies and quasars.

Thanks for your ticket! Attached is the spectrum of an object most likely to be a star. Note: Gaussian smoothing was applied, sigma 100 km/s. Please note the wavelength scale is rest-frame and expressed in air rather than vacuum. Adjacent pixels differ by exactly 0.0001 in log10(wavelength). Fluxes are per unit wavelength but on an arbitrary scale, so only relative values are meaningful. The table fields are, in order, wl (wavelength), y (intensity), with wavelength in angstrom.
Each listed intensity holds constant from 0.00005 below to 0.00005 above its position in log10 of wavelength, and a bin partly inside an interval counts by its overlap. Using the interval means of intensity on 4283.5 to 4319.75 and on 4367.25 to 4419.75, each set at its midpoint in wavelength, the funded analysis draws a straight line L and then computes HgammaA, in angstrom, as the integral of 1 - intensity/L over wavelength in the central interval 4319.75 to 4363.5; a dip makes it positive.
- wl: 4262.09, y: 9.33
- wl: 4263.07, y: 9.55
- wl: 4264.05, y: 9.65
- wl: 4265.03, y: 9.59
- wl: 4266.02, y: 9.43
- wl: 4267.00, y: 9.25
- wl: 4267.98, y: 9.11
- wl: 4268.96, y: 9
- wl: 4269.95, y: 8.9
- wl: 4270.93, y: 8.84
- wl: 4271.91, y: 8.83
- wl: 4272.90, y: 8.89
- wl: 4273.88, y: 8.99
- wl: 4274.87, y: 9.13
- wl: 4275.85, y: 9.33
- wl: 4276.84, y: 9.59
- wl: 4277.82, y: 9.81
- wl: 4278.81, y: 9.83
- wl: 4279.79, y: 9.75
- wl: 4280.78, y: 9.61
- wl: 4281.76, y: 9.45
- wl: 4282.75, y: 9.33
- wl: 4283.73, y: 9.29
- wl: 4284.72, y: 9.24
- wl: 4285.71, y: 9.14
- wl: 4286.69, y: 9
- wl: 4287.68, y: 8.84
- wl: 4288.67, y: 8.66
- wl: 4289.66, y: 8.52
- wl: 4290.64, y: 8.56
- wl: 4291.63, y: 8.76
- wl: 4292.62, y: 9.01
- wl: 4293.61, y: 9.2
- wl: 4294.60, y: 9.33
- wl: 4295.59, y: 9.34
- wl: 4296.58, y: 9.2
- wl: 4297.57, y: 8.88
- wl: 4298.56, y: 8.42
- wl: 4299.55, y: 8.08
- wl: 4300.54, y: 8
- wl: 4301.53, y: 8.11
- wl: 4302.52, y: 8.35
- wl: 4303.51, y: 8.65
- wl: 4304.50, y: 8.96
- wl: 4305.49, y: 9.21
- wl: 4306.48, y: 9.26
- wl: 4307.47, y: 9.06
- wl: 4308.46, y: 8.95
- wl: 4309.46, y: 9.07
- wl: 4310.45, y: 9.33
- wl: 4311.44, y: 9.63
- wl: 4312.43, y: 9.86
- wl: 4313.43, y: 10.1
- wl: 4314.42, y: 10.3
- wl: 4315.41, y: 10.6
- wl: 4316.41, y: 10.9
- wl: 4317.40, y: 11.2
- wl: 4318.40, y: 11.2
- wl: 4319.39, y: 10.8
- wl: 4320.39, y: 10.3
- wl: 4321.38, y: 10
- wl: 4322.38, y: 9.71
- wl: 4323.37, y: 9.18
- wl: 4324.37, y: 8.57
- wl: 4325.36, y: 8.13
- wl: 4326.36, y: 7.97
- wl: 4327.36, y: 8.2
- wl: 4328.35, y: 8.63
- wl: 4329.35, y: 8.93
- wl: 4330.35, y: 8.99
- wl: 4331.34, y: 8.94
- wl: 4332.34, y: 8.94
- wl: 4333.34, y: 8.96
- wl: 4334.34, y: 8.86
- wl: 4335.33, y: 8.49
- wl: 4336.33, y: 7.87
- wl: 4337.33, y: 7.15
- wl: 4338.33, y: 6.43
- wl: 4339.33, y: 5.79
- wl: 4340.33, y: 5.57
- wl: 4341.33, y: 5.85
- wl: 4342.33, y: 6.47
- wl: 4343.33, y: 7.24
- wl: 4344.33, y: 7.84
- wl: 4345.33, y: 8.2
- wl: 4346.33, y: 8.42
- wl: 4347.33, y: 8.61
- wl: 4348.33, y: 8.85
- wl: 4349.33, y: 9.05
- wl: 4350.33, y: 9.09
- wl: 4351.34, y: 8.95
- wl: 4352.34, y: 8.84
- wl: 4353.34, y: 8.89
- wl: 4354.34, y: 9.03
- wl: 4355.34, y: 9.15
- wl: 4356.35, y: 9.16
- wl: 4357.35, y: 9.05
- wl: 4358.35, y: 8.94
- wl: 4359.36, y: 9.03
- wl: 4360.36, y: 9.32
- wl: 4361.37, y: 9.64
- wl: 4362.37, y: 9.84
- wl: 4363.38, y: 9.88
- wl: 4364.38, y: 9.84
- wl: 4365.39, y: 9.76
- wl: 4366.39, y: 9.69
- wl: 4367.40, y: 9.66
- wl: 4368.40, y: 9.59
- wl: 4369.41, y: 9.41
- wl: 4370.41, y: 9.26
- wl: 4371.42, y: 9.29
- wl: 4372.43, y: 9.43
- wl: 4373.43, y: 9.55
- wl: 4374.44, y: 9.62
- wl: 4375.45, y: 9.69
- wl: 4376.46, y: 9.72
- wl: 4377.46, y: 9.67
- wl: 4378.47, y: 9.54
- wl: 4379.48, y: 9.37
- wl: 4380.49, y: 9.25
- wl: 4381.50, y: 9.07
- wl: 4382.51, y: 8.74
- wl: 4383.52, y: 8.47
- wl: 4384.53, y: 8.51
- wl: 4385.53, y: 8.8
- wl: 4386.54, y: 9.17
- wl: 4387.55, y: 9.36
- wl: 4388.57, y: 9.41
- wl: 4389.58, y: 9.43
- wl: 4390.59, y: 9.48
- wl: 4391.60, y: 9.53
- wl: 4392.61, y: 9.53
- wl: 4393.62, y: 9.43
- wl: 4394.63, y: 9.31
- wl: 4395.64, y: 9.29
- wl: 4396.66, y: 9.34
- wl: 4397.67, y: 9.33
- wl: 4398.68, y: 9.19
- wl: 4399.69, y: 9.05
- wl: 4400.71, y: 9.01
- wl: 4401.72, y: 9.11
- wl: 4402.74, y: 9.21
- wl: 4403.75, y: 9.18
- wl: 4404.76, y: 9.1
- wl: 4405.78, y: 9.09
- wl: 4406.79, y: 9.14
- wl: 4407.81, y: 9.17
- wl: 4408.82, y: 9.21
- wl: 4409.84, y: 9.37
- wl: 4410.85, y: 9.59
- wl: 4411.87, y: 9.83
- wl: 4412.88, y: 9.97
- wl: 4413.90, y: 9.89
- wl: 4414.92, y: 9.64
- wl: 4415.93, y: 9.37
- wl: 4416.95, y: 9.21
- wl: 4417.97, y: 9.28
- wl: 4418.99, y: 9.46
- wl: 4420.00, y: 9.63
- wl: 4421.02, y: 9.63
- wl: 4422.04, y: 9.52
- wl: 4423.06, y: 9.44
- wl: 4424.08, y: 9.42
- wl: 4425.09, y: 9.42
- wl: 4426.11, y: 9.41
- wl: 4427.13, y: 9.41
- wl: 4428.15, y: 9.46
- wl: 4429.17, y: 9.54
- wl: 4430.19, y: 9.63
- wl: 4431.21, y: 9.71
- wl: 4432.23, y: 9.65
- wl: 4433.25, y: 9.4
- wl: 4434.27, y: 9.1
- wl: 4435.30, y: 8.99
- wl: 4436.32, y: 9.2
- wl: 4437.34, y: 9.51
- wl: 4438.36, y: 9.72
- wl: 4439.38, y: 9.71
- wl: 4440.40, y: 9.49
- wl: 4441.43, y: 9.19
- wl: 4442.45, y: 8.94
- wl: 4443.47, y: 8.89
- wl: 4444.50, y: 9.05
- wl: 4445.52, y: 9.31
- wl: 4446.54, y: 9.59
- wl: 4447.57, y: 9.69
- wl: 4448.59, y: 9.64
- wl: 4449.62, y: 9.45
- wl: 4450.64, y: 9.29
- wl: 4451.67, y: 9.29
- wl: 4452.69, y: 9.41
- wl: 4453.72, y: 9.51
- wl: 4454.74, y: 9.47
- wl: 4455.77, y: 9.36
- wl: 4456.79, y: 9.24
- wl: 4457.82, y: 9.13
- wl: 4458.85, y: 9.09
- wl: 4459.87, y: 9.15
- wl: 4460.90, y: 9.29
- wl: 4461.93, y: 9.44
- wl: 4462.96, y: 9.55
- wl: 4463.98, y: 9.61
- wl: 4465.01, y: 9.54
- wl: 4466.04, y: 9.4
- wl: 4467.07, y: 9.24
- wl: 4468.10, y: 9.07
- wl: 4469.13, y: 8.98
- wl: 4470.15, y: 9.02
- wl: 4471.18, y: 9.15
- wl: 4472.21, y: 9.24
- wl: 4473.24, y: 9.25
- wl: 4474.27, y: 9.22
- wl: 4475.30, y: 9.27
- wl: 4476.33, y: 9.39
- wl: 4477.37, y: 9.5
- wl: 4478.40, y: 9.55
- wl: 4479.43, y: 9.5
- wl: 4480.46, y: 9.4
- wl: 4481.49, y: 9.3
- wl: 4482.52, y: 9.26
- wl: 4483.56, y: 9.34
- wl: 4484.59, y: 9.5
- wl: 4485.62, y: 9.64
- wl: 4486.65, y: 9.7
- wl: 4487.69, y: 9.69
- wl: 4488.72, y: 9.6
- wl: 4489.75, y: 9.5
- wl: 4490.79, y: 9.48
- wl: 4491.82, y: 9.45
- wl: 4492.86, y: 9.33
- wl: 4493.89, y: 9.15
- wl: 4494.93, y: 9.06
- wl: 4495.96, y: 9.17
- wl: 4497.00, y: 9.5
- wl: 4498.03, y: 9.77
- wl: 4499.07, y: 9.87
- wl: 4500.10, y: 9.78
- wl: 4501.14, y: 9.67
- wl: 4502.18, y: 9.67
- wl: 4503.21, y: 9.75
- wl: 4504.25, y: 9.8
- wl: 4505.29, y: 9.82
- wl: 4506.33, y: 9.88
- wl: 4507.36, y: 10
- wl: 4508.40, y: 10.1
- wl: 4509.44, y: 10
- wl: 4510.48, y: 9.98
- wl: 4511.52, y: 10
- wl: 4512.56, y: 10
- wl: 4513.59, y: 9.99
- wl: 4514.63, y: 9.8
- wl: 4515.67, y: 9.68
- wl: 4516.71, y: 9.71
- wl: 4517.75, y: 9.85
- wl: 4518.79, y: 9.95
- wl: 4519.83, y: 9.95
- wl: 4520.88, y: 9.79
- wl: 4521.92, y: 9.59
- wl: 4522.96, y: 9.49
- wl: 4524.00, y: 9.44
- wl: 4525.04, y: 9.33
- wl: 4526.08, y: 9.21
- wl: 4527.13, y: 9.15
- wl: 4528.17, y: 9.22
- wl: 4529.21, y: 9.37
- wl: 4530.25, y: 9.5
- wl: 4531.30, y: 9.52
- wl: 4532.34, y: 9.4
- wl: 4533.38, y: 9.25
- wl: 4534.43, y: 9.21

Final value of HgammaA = 3.7 angstrom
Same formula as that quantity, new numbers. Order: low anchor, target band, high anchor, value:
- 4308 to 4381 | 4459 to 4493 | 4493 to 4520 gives 0.87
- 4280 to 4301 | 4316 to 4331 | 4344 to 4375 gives -0.71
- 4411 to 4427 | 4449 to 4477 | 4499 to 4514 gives 1.20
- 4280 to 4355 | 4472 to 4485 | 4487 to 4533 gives 0.19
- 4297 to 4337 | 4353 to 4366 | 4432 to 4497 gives -0.18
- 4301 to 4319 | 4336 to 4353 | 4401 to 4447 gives 3.33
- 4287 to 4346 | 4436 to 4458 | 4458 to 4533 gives -0.13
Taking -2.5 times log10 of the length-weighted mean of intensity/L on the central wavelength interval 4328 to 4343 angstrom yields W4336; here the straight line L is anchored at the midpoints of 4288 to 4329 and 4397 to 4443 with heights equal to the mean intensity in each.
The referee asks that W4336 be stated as 0.20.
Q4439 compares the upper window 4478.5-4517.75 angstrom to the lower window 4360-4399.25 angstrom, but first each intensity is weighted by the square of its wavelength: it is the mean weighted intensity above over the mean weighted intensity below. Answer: 1.1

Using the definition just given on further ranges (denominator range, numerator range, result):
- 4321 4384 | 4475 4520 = 1.17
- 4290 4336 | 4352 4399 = 1.04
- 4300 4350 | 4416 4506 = 1.14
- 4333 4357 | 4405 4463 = 1.22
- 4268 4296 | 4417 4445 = 1.10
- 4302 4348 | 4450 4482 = 1.13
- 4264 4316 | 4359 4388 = 1.07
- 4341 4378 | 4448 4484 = 1.08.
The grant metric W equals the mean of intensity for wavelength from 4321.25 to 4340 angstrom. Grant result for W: 8.35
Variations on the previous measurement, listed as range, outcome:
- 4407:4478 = 9.39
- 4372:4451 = 9.36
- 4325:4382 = 8.75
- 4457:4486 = 9.32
